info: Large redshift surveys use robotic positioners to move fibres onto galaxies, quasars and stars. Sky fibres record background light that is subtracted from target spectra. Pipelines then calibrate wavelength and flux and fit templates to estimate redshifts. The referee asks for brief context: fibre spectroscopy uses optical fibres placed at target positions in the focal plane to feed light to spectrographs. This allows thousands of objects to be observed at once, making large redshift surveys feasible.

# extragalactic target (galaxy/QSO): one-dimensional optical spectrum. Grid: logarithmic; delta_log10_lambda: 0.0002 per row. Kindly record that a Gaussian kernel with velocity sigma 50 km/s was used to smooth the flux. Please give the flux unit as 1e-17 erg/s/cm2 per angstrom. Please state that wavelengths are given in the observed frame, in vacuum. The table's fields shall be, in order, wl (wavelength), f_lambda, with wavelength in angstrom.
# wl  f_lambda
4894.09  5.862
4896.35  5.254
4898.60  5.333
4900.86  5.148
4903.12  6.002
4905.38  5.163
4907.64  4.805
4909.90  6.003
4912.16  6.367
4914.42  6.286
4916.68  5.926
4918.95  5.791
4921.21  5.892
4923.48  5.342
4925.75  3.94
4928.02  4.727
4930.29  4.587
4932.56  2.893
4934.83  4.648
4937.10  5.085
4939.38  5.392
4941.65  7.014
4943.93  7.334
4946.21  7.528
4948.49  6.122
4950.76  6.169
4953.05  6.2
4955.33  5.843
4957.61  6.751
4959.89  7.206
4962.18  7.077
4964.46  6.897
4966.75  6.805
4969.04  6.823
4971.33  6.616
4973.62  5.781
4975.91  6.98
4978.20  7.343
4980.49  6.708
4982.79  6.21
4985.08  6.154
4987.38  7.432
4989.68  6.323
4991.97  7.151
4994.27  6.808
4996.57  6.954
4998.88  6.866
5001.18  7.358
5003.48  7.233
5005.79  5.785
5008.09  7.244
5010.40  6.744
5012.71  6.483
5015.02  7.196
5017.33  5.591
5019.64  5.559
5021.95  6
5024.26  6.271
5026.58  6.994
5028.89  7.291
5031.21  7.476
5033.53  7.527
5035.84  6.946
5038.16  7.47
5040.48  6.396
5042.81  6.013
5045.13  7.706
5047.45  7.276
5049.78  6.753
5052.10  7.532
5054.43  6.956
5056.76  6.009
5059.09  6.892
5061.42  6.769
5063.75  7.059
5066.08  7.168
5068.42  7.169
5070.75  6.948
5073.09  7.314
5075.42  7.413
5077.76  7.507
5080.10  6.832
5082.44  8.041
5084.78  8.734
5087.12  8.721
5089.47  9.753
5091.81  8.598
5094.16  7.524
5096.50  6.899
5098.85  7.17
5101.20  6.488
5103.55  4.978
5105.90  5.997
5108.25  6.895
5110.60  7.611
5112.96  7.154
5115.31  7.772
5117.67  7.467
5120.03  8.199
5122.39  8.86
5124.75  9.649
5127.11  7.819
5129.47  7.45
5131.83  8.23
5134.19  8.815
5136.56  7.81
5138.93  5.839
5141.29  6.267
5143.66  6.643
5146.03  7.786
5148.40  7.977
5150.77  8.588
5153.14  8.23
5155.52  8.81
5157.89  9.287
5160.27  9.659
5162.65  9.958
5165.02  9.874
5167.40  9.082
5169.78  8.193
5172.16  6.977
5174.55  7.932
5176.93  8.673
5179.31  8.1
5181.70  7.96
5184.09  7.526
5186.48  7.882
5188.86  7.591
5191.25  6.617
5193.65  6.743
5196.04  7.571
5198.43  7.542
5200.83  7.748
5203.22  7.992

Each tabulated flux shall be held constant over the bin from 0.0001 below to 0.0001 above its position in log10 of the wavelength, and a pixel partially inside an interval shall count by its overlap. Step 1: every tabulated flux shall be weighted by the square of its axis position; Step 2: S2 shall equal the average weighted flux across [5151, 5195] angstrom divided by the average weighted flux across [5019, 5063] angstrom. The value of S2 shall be 1.27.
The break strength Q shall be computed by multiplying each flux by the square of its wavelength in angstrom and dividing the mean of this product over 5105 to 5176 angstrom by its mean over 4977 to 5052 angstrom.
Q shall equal 1.24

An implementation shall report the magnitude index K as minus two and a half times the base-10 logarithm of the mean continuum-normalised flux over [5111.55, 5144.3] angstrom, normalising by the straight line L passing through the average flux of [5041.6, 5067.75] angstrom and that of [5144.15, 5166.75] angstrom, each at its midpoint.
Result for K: 0.08 mag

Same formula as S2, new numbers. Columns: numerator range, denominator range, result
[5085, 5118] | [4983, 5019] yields 1.14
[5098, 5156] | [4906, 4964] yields 1.40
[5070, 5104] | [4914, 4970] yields 1.36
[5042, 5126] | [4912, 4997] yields 1.26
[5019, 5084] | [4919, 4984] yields 1.20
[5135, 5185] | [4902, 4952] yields 1.60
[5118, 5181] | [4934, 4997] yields 1.35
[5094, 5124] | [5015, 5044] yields 1.11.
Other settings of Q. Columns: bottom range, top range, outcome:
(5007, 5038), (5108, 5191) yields 1.26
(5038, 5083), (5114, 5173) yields 1.21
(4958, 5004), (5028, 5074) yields 1.06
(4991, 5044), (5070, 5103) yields 1.17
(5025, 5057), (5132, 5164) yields 1.21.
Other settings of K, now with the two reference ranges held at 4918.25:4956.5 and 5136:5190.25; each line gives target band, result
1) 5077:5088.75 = -0.12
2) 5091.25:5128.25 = 0.01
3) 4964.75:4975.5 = -0.11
